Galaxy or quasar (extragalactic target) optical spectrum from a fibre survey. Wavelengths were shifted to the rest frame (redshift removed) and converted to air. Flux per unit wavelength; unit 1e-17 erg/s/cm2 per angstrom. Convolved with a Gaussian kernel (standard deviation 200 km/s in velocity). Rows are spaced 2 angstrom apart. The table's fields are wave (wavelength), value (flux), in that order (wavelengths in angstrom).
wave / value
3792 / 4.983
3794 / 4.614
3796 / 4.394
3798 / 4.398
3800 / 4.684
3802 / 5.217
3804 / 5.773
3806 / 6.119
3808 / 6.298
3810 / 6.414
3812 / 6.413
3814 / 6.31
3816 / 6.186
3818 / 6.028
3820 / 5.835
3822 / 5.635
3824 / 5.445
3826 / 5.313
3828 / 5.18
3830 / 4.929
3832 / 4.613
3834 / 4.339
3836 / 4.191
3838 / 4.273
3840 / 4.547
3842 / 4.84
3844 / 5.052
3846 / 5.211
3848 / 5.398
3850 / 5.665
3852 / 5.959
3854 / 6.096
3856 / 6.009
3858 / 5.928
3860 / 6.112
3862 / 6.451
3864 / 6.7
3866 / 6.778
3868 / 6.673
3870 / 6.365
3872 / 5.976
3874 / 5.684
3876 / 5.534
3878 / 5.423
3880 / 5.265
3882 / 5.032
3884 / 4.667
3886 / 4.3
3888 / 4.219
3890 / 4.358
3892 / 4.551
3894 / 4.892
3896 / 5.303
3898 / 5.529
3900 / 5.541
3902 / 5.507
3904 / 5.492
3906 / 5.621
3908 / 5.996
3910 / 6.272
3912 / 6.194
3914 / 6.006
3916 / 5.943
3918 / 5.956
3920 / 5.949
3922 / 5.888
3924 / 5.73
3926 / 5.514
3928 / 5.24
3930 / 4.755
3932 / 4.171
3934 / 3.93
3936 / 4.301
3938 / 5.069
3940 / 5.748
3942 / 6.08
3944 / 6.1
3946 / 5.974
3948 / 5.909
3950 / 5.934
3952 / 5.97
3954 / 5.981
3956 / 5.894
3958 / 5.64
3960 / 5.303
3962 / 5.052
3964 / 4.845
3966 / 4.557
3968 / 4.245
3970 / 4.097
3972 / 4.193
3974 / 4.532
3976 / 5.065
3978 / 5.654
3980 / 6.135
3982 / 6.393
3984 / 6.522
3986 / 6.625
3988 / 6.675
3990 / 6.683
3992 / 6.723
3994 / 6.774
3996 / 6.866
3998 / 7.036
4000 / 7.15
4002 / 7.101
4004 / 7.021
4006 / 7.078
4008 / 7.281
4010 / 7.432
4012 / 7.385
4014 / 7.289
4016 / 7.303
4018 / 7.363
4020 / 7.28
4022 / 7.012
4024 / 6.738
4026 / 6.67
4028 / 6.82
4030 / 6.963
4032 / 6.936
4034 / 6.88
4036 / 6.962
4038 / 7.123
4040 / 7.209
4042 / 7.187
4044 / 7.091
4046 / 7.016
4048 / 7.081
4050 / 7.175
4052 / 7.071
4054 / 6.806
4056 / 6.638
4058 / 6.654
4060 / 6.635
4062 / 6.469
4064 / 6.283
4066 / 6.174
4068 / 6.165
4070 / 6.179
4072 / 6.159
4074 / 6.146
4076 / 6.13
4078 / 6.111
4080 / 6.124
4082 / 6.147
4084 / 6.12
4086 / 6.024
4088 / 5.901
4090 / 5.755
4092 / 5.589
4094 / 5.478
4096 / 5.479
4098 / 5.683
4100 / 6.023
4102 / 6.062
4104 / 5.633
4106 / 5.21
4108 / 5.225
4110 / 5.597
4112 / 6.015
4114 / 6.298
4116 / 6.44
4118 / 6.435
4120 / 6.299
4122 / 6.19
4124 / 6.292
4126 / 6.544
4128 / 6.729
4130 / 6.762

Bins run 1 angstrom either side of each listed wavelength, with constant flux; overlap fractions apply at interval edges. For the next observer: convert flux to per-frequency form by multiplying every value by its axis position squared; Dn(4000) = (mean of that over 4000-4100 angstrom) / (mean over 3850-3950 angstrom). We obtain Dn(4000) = 1.28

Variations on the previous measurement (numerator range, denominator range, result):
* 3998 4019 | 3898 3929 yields 1.31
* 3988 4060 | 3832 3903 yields 1.41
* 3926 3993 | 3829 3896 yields 1.08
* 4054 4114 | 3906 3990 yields 1.16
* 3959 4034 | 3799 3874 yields 1.22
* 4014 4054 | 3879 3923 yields 1.40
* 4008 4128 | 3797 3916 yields 1.31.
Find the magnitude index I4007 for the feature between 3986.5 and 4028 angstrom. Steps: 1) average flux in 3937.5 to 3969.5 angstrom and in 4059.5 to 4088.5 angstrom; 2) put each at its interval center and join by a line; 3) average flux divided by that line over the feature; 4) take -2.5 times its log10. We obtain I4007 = -0.21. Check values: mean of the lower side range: 5.5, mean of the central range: 7.03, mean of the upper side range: 6.18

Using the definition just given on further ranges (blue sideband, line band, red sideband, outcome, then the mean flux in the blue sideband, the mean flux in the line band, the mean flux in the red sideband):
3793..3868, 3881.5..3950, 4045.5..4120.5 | 0.07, 5.51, 5.36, 6.16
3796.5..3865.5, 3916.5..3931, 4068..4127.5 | 0.02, 5.52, 5.59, 5.98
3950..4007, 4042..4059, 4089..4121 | -0.18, 5.92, 6.96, 5.83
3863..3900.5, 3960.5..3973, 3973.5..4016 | 0.37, 5.41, 4.53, 6.68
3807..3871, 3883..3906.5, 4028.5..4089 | 0.18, 5.66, 4.99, 6.59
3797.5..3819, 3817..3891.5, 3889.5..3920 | 0.06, 5.84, 5.4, 5.58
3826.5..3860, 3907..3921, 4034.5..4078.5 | -0.07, 5.17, 6.05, 6.67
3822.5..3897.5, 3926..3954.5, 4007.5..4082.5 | 0.12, 5.33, 5.36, 6.79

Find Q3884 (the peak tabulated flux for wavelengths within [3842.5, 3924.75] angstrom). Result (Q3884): 6.778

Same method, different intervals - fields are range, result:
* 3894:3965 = 6.272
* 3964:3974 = 4.845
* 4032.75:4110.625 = 7.209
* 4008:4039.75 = 7.432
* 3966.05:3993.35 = 6.723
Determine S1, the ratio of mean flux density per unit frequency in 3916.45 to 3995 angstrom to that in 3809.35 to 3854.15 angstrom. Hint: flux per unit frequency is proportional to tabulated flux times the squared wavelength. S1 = 1.1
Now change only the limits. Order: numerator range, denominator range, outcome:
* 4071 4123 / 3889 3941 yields 1.21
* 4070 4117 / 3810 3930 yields 1.19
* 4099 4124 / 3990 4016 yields 0.89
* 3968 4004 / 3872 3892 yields 1.29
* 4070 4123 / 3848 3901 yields 1.19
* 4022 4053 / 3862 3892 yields 1.38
